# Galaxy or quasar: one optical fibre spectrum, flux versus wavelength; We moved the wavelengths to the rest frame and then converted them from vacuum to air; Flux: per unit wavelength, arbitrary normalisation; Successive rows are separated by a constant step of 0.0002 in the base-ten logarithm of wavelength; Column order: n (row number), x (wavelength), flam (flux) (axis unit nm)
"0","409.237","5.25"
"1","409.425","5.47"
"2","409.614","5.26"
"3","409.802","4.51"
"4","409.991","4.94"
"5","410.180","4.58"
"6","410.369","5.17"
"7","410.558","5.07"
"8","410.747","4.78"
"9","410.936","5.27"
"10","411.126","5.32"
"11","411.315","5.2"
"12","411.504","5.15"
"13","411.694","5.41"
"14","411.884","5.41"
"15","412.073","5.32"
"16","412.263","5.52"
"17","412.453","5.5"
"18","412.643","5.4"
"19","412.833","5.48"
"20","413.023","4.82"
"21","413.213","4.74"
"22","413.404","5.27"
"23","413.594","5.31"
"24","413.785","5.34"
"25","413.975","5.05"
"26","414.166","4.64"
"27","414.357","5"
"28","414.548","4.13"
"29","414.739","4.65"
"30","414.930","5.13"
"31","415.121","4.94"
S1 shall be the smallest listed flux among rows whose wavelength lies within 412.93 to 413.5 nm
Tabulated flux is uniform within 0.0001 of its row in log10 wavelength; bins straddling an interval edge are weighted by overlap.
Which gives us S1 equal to 4.74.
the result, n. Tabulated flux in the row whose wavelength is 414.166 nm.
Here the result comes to 4.64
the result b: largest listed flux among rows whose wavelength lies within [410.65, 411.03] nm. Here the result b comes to 5.27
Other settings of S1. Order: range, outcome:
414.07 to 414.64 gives 4.13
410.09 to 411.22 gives 4.58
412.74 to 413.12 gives 4.82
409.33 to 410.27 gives 4.51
